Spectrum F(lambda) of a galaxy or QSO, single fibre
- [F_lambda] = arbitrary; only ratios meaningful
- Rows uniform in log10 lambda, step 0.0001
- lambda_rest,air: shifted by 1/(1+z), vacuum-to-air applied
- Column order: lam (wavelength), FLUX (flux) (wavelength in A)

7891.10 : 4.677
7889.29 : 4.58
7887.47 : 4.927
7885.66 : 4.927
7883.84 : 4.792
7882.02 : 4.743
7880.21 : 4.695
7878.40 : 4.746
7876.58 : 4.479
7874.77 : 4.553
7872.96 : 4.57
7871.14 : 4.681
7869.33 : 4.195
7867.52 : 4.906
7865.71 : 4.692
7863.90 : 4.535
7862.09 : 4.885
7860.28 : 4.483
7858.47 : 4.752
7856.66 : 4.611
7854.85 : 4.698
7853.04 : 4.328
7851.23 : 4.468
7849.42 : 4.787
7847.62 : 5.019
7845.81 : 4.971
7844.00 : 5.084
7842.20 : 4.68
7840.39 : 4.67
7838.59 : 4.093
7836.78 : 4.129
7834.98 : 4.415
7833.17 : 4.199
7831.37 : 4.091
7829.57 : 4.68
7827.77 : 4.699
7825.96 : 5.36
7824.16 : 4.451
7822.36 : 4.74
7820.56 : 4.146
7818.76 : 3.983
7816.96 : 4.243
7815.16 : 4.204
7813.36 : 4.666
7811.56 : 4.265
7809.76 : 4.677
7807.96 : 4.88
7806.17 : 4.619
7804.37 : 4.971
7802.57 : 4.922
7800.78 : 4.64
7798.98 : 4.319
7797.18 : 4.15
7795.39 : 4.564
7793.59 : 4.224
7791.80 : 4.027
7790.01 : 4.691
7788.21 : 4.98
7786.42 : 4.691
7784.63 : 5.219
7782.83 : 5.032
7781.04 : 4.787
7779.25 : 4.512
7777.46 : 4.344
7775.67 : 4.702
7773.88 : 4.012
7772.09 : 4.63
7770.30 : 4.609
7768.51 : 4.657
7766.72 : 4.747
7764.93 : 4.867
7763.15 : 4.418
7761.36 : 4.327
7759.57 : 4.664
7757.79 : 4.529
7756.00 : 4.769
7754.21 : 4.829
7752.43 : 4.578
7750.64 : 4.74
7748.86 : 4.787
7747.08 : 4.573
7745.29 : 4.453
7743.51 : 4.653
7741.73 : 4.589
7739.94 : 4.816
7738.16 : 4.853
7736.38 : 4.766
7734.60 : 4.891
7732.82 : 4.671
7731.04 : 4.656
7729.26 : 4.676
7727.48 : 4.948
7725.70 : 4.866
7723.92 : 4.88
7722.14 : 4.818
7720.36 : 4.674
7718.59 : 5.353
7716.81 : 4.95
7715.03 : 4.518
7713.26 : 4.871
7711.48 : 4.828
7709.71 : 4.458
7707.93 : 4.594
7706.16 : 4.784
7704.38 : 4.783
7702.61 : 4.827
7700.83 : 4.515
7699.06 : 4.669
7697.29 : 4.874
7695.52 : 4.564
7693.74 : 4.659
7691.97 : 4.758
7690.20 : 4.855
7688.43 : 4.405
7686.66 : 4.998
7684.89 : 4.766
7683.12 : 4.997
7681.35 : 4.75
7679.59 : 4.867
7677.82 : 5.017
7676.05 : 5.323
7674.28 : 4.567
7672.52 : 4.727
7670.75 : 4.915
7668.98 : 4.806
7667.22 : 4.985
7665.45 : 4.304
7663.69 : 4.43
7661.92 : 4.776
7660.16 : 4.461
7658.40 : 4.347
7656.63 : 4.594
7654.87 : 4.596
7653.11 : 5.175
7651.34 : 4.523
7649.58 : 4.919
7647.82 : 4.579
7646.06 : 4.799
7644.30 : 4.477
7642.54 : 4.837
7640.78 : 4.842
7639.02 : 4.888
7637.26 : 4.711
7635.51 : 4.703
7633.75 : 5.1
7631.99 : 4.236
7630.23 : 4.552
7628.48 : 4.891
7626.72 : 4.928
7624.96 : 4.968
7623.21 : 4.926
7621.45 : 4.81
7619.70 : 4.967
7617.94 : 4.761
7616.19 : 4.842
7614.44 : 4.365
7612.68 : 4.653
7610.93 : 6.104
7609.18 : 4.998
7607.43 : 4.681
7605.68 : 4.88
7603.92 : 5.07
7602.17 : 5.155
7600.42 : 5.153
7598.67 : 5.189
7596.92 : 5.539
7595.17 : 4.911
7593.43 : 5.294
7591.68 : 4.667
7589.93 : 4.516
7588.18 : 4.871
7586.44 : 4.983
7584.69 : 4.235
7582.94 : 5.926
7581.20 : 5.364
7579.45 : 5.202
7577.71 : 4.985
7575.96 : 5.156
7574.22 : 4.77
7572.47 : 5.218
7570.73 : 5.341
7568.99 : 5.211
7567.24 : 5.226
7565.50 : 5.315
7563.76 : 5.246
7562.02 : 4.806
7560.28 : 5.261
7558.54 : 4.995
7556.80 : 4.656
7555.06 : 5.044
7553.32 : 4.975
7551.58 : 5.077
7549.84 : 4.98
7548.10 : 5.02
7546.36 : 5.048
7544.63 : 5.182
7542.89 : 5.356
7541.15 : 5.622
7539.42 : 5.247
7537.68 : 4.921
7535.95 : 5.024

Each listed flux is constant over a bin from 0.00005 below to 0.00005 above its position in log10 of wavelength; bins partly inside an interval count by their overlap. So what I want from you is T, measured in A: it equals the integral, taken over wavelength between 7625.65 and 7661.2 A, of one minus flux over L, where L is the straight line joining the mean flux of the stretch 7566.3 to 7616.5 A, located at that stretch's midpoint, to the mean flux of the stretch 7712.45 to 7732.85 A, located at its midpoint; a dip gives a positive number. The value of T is 1.8 A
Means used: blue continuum 5.05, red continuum 4.83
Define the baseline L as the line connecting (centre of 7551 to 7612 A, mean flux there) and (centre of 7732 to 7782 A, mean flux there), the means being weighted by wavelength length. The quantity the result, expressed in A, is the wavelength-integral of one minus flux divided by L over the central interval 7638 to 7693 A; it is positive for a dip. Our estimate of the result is 1.3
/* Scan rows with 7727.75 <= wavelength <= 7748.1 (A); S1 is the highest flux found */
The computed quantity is 4.891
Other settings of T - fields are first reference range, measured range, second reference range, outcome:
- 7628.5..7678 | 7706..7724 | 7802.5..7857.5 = -0.5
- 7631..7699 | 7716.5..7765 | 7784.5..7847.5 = -0.9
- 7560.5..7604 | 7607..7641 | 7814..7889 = 1.2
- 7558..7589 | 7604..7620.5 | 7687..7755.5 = 0.3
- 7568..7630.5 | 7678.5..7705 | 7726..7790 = 0.4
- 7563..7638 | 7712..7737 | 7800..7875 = -0.2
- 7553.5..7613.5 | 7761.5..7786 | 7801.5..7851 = 0.2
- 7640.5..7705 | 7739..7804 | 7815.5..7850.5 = 0.0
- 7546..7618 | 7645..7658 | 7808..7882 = 0.5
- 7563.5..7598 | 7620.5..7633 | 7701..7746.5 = 0.6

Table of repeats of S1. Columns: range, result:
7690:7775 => 5.353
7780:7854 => 5.36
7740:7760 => 4.829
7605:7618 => 6.104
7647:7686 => 5.323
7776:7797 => 5.219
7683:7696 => 4.998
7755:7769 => 4.867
